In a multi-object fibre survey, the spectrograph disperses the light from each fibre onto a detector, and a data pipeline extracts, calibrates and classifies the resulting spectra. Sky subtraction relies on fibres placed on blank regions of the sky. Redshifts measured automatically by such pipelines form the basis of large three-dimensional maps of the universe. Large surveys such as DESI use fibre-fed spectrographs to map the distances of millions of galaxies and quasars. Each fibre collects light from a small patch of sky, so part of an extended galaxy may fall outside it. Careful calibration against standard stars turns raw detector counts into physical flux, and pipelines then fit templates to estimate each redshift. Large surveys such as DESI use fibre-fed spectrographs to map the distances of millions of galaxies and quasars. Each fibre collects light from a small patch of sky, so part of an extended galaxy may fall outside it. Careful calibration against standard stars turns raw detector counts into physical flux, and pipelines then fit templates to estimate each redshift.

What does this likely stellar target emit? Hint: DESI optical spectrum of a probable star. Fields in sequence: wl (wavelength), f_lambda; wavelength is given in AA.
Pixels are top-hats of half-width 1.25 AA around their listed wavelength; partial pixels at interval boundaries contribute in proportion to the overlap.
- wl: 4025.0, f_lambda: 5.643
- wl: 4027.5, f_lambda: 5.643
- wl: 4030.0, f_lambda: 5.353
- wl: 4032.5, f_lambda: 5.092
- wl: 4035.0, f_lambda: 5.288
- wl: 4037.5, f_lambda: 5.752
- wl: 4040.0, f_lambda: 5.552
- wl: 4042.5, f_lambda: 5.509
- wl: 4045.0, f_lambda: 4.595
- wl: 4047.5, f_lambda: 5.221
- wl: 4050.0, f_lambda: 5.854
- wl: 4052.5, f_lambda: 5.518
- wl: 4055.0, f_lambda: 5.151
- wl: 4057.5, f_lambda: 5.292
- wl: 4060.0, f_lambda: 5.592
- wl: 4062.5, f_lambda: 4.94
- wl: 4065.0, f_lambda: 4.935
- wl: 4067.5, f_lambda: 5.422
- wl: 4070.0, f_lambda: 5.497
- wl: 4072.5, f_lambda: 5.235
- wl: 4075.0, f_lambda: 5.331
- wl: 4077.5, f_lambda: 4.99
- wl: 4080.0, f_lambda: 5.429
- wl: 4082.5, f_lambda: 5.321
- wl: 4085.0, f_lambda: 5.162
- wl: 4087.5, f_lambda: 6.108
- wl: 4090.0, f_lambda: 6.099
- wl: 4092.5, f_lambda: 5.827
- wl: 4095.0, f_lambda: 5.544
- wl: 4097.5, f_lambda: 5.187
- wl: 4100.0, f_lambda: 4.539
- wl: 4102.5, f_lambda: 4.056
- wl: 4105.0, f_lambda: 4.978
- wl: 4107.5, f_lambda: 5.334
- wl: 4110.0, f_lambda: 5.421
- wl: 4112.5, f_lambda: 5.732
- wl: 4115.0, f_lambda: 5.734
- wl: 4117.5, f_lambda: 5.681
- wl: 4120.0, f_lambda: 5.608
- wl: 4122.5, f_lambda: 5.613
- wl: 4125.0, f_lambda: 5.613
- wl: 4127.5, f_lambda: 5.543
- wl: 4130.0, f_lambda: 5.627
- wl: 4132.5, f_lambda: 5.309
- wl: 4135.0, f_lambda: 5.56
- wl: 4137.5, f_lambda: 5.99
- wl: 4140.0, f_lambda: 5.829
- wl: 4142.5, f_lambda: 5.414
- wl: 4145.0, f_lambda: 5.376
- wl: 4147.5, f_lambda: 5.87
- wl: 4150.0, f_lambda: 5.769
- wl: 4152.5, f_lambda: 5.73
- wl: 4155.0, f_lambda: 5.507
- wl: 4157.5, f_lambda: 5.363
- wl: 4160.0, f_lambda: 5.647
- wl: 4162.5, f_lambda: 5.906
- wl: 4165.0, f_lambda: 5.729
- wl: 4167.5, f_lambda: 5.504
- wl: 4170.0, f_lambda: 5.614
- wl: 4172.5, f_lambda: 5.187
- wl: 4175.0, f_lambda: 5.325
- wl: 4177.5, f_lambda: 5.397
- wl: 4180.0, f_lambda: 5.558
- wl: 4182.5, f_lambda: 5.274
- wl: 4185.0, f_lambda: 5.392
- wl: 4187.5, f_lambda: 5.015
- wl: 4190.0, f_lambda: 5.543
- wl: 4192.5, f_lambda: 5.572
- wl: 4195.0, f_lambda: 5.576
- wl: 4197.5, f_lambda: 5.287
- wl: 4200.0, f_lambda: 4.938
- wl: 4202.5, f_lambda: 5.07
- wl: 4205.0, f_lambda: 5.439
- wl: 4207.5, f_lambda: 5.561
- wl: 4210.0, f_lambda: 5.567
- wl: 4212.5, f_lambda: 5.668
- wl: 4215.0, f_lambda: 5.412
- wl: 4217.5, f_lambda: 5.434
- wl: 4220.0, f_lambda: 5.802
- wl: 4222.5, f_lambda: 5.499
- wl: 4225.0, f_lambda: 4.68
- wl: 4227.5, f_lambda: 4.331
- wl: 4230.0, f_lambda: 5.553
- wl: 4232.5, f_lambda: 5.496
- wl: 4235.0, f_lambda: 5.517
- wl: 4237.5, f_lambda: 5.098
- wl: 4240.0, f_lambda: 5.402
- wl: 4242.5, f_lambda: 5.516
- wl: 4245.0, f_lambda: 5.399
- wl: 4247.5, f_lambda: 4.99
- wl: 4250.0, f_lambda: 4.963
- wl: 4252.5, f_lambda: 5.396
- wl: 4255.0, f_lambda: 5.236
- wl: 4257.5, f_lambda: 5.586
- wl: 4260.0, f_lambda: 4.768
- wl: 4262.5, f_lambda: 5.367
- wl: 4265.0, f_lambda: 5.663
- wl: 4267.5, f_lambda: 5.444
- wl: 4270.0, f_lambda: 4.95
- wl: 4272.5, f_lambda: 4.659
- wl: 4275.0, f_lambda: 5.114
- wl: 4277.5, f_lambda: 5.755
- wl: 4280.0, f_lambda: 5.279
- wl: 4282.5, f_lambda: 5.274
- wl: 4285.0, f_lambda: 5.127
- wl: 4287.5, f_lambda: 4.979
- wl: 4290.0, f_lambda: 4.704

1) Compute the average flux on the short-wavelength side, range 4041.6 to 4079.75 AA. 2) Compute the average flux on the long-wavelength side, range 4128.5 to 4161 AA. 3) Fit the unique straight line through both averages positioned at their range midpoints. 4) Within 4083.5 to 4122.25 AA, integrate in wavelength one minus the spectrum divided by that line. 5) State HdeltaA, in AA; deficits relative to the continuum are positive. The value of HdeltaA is 0.3 AA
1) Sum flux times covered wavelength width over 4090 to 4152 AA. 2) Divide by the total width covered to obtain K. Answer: 5.48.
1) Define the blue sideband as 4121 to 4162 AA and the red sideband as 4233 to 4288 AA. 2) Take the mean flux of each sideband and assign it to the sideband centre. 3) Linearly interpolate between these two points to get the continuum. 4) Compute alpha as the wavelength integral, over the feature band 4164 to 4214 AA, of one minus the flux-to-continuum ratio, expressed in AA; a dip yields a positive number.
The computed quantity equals 0.6 AA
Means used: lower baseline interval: 5.62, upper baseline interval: 5.26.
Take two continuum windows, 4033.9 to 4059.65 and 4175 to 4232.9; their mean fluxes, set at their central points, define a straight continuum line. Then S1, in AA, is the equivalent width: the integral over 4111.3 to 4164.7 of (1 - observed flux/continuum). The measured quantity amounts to -2.8 AA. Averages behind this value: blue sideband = 5.38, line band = 5.64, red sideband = 5.35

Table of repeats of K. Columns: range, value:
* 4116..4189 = 5.55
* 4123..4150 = 5.62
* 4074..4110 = 5.28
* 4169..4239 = 5.35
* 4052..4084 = 5.27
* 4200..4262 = 5.3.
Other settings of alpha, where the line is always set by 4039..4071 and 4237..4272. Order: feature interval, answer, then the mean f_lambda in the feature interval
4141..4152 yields -0.7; 5.62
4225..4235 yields 0.3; 5.12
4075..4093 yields -0.8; 5.54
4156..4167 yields -0.8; 5.65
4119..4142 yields -1.5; 5.63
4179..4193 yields -0.3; 5.38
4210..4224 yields -0.7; 5.55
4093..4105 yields 0.9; 4.91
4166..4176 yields -0.3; 5.42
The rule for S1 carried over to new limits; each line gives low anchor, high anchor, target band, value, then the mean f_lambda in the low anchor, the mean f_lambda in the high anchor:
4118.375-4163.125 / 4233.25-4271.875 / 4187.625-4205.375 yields 0.4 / 5.62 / 5.28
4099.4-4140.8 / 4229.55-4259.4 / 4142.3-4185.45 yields -1.1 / 5.43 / 5.33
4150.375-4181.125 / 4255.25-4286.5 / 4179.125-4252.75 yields 1.0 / 5.55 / 5.25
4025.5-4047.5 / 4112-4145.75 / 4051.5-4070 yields 0.5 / 5.35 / 5.62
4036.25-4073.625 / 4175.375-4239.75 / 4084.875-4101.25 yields -0.5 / 5.34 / 5.35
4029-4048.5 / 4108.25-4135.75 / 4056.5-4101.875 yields 0.8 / 5.3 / 5.58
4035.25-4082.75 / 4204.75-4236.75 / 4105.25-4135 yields -1.1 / 5.32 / 5.38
